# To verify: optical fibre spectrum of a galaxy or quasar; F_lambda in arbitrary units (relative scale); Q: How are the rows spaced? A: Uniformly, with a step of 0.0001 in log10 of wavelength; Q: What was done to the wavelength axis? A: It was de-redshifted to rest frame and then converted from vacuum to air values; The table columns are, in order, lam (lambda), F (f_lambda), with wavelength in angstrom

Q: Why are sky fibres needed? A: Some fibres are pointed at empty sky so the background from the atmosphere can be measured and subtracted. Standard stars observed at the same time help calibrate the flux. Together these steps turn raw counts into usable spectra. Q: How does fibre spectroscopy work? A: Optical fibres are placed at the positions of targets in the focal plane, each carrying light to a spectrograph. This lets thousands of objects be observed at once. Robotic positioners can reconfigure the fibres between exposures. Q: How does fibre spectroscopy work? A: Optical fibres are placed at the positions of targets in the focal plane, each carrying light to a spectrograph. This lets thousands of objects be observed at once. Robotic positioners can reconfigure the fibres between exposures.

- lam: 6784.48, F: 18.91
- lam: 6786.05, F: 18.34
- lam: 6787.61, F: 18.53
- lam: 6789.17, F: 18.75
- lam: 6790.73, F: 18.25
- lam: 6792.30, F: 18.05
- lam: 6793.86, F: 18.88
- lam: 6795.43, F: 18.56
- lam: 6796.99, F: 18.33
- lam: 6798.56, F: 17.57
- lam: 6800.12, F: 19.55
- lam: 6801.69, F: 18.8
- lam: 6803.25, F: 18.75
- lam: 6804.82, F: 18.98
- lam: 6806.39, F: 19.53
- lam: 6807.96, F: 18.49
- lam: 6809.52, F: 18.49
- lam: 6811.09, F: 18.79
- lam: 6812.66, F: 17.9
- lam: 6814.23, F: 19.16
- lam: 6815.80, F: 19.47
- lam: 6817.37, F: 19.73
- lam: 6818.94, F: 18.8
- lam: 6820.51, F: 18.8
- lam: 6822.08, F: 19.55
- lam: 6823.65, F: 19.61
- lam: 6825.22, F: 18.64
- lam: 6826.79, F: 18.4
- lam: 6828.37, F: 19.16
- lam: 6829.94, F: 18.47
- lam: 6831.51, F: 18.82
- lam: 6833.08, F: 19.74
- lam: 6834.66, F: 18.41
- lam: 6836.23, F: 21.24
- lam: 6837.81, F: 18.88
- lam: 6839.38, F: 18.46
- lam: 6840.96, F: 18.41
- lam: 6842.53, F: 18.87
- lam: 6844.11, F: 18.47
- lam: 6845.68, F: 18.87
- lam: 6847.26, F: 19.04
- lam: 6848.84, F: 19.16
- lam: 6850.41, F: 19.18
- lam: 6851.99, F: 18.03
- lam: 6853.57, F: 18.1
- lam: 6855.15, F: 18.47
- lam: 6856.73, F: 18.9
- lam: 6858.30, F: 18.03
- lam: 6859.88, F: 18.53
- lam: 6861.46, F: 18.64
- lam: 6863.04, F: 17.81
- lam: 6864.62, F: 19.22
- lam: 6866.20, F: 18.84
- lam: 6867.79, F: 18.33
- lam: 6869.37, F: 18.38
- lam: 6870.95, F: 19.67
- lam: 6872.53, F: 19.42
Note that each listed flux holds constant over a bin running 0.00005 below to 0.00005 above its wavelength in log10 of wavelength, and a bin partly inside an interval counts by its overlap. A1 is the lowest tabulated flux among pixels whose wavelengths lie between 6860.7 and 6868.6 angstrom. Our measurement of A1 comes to 17.81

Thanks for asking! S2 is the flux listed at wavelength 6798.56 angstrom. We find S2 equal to 17.57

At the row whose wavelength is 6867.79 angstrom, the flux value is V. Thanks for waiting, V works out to 18.33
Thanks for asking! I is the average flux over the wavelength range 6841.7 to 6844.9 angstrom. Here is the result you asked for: 18.7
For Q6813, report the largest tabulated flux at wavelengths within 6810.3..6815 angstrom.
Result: 19.16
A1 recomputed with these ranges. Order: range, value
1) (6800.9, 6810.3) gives 18.49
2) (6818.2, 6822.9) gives 18.8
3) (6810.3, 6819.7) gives 17.9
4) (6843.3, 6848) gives 18.47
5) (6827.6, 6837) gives 18.41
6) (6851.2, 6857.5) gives 18.03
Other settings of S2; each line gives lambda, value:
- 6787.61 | 18.53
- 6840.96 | 18.41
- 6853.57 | 18.1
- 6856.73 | 18.9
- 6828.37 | 19.16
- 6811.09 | 18.79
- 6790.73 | 18.25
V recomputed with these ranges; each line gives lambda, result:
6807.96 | 18.49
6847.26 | 19.04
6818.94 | 18.8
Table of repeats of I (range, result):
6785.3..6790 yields 18.6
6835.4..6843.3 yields 19.2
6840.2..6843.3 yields 18.7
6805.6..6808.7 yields 19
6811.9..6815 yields 18.5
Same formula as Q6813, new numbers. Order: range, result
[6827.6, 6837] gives 21.24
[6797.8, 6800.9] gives 19.55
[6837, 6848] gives 19.04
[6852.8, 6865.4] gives 19.22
